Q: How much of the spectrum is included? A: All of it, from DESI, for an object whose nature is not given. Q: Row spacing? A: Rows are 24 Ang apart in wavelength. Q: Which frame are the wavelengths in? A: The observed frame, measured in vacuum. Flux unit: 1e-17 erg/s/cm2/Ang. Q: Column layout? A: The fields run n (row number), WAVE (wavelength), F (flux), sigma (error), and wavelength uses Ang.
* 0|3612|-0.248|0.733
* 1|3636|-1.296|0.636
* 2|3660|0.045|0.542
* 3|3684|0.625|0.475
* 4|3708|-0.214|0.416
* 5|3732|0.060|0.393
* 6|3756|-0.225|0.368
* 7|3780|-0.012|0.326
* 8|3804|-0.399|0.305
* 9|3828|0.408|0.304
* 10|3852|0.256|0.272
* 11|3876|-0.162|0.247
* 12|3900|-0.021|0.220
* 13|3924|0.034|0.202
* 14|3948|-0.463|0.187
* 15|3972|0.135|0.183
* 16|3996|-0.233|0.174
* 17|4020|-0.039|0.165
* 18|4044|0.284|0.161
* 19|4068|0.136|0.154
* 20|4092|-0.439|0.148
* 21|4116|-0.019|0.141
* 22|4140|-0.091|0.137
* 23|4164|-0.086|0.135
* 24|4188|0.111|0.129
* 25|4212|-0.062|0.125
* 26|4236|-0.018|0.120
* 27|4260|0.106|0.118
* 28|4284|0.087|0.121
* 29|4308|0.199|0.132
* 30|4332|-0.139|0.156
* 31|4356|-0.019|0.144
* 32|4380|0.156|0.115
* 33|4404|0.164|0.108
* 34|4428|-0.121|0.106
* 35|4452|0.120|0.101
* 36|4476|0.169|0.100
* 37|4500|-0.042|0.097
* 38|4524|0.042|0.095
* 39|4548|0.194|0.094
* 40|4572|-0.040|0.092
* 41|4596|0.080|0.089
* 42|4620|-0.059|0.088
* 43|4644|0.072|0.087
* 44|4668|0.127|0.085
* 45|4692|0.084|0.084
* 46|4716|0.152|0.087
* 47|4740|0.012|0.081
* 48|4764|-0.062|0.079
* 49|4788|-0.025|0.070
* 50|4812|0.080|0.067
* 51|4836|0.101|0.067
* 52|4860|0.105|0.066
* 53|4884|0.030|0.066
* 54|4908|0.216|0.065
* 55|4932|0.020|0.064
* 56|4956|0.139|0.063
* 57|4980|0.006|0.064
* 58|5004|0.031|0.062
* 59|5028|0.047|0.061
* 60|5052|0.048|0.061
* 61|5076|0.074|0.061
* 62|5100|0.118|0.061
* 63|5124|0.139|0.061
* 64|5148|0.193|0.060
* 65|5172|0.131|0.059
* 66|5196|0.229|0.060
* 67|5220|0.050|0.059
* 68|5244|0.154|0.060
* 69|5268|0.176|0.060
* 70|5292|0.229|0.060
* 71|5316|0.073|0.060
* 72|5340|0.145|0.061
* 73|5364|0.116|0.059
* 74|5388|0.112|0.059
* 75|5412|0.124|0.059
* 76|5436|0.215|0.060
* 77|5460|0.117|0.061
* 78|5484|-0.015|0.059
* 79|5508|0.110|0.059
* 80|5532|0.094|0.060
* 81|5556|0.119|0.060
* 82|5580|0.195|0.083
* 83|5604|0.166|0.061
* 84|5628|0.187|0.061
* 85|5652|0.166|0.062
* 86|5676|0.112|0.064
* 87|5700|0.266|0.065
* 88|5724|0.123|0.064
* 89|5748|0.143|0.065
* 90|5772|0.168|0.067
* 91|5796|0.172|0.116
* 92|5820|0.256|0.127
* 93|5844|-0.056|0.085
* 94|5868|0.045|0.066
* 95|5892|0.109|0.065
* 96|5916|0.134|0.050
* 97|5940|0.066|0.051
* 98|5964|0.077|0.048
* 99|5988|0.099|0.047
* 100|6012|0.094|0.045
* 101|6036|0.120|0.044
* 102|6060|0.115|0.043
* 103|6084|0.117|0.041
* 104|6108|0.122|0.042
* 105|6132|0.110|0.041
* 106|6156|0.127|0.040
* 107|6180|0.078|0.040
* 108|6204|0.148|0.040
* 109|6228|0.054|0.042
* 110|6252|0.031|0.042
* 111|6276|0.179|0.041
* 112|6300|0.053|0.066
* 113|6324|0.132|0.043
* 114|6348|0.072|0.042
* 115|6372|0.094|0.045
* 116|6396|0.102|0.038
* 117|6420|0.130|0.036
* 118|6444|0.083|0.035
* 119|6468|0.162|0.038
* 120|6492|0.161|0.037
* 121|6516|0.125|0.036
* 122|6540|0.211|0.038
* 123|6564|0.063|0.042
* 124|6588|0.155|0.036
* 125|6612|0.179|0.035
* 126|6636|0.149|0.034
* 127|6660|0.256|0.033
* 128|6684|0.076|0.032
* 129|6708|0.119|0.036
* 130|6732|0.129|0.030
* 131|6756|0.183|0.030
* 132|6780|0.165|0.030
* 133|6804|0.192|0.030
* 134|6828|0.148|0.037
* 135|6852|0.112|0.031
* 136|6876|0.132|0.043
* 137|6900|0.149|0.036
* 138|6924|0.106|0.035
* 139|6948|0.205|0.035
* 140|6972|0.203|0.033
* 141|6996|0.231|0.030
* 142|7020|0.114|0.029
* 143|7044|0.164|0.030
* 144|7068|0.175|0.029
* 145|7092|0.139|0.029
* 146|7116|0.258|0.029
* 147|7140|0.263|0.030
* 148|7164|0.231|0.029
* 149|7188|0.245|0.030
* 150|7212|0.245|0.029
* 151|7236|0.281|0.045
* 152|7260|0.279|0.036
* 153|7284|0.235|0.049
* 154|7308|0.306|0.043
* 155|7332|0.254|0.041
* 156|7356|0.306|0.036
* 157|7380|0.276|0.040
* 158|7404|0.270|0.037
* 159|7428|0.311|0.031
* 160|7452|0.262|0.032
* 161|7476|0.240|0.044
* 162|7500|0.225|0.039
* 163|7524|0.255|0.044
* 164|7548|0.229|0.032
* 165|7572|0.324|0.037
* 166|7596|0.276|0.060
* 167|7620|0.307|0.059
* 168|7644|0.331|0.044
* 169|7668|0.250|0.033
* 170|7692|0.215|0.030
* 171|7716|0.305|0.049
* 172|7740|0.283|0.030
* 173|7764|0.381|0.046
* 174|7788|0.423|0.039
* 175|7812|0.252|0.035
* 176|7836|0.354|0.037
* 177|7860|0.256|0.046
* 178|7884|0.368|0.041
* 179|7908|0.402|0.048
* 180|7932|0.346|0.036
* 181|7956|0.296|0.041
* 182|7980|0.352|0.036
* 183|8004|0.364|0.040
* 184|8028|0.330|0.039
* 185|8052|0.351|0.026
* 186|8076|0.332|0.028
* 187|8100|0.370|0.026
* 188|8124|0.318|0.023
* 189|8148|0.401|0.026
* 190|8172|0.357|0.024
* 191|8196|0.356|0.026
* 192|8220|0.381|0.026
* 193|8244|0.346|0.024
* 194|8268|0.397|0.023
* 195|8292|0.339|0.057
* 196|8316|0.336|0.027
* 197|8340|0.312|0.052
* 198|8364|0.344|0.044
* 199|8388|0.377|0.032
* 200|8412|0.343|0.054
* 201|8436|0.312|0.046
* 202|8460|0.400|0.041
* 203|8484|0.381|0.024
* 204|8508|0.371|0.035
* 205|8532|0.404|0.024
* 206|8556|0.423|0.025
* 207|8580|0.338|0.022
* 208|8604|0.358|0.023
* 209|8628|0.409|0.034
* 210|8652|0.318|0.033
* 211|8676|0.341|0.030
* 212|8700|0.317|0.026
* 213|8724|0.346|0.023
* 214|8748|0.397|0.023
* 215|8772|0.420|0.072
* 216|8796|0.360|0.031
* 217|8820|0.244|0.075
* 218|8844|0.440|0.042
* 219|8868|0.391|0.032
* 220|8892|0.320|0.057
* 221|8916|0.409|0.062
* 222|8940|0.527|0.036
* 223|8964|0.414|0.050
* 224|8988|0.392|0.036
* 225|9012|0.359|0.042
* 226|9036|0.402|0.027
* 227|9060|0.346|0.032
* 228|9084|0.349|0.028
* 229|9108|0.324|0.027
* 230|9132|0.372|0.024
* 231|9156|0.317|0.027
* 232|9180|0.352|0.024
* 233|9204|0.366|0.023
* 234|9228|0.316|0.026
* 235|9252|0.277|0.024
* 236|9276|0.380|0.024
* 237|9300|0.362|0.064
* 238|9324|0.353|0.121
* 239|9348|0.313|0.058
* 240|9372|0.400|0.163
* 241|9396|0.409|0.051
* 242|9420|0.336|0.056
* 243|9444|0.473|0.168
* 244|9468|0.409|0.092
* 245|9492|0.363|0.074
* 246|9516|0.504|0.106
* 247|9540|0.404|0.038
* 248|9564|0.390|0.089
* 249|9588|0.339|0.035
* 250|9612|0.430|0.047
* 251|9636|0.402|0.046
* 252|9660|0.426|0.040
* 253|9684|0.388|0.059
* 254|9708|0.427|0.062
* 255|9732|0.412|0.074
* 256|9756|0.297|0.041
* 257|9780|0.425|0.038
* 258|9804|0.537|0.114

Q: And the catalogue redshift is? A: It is 0.78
